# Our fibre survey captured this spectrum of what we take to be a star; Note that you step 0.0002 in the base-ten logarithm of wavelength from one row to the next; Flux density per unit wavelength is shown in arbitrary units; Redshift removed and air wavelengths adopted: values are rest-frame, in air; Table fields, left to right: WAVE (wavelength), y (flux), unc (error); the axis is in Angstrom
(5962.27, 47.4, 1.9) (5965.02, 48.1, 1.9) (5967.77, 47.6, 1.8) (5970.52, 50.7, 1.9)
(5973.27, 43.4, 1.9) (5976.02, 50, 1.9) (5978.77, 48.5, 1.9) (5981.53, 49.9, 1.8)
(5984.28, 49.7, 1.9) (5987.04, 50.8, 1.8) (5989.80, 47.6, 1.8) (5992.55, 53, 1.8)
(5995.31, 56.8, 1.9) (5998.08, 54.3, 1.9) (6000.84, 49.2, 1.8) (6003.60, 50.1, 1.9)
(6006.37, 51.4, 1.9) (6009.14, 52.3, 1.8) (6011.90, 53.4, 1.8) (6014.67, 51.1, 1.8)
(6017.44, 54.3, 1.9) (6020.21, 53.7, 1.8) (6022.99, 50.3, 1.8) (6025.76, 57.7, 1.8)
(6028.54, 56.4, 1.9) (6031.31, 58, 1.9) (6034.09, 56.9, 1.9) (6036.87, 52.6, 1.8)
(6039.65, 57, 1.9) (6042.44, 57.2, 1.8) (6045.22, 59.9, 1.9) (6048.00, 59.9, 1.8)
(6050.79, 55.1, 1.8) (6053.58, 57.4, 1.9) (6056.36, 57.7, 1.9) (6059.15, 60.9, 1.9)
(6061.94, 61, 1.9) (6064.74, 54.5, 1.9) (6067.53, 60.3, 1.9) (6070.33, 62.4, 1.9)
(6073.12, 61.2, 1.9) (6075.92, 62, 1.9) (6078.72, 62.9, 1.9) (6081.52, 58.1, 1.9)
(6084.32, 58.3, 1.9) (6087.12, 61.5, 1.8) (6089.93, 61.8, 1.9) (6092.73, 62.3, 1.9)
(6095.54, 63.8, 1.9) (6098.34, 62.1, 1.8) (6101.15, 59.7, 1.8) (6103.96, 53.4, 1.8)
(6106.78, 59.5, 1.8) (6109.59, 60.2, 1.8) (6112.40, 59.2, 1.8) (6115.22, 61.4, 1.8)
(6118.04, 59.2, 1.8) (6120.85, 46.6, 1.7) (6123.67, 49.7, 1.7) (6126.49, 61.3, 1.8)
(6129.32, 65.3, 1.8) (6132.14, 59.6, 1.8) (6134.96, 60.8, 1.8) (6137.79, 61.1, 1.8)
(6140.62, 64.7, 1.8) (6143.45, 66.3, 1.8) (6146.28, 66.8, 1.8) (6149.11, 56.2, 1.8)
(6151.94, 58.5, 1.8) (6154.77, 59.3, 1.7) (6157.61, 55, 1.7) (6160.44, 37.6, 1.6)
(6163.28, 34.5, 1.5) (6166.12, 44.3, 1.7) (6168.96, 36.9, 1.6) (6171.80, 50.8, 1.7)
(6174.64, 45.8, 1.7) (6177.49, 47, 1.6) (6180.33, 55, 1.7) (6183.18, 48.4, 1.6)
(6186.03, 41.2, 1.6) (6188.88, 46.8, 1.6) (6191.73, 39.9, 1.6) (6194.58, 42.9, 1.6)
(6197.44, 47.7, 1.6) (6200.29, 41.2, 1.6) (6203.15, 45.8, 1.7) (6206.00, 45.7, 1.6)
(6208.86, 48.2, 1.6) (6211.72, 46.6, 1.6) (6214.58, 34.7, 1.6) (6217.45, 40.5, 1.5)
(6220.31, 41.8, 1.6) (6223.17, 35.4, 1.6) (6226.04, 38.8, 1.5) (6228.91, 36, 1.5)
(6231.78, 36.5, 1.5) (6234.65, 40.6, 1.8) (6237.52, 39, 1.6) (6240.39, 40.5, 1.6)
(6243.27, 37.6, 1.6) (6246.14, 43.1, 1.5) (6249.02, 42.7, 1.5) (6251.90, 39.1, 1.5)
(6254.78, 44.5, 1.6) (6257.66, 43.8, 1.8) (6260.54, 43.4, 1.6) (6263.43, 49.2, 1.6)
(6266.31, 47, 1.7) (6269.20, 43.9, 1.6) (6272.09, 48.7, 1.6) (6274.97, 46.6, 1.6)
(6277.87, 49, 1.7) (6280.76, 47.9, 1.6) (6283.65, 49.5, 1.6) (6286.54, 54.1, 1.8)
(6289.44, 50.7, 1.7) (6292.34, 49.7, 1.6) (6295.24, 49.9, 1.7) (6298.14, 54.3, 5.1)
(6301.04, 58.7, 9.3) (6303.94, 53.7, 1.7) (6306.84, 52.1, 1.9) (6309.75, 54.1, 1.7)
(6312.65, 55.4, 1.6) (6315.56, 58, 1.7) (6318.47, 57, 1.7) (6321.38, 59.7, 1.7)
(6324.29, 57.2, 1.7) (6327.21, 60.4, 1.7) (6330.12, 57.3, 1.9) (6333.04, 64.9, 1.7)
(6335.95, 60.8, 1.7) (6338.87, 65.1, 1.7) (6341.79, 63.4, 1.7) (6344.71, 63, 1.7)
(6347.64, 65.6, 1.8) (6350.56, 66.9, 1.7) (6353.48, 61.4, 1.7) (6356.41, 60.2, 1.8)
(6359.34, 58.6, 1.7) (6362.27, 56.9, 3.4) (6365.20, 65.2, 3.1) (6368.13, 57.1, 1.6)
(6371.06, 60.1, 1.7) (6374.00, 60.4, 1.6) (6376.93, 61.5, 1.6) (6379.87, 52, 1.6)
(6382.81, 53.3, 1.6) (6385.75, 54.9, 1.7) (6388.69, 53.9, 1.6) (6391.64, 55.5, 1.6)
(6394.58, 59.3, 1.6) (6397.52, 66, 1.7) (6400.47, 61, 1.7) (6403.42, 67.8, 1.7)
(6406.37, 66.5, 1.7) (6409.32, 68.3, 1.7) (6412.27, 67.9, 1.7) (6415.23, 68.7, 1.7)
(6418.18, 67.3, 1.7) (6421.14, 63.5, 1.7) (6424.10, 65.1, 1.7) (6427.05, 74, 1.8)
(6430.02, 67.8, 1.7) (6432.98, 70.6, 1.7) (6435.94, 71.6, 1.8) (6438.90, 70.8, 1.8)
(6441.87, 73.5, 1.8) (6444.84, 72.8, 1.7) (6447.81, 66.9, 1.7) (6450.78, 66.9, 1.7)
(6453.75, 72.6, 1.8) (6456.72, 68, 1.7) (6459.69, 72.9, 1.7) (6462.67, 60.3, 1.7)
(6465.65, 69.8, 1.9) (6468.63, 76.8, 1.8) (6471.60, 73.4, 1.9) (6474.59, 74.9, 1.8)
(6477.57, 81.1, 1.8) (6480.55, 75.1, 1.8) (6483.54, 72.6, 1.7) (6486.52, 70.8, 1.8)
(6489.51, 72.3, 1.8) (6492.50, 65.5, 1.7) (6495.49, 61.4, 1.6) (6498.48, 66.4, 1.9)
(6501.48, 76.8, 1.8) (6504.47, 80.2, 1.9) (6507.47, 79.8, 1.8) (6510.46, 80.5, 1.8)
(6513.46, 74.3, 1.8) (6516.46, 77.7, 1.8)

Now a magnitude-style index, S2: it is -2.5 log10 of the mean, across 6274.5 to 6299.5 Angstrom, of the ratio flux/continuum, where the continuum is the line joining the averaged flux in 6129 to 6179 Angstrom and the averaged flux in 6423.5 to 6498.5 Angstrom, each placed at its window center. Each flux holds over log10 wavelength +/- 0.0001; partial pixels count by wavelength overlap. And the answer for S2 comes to 0.21 mag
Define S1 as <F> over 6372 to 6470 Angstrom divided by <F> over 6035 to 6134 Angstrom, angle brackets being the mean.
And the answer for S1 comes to 1.1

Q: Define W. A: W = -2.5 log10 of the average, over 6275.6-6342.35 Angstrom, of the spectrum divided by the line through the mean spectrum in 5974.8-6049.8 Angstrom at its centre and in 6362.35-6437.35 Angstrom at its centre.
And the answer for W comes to 0.10 mag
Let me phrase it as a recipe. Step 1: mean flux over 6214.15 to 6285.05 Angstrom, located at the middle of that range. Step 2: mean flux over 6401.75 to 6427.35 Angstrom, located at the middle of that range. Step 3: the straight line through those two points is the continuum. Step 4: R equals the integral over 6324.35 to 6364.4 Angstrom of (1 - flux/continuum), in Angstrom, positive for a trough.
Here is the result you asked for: -3.6 Angstrom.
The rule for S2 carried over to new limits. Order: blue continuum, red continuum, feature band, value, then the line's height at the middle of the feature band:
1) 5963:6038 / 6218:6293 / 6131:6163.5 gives -0.215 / 47.1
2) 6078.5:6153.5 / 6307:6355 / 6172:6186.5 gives 0.240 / 60.1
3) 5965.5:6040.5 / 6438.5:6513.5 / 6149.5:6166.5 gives 0.196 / 58.6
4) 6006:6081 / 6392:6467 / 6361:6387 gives 0.145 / 66.3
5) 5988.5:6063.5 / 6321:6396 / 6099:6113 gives -0.045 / 56.2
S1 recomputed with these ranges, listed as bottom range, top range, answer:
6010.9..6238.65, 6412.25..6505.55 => 1.33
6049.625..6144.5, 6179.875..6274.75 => 0.72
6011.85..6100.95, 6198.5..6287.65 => 0.74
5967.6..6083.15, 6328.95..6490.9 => 1.20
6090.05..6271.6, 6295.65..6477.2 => 1.29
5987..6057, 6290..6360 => 1.08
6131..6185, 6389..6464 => 1.27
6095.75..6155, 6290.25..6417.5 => 1.00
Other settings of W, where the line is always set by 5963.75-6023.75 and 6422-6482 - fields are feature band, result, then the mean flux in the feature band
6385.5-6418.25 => 0.09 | 63.2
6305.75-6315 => 0.19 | 54.3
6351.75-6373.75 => 0.12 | 60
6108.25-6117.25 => -0.08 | 60.2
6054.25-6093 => -0.11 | 60.2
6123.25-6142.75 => -0.08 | 61.1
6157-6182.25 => 0.29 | 45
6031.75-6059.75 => -0.08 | 57.4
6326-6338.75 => 0.08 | 61.3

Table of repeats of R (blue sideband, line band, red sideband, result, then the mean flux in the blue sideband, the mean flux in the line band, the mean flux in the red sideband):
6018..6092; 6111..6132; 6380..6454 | 0.7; 58.3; 57.6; 65.5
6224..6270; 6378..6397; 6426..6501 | 1.6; 41.5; 55.5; 70.8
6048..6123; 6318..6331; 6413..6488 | 1.6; 59.2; 58.5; 70.7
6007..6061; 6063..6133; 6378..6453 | -2.5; 55.9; 59.5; 65.1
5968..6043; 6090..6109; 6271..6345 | -2.5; 52.3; 60.3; 55.4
